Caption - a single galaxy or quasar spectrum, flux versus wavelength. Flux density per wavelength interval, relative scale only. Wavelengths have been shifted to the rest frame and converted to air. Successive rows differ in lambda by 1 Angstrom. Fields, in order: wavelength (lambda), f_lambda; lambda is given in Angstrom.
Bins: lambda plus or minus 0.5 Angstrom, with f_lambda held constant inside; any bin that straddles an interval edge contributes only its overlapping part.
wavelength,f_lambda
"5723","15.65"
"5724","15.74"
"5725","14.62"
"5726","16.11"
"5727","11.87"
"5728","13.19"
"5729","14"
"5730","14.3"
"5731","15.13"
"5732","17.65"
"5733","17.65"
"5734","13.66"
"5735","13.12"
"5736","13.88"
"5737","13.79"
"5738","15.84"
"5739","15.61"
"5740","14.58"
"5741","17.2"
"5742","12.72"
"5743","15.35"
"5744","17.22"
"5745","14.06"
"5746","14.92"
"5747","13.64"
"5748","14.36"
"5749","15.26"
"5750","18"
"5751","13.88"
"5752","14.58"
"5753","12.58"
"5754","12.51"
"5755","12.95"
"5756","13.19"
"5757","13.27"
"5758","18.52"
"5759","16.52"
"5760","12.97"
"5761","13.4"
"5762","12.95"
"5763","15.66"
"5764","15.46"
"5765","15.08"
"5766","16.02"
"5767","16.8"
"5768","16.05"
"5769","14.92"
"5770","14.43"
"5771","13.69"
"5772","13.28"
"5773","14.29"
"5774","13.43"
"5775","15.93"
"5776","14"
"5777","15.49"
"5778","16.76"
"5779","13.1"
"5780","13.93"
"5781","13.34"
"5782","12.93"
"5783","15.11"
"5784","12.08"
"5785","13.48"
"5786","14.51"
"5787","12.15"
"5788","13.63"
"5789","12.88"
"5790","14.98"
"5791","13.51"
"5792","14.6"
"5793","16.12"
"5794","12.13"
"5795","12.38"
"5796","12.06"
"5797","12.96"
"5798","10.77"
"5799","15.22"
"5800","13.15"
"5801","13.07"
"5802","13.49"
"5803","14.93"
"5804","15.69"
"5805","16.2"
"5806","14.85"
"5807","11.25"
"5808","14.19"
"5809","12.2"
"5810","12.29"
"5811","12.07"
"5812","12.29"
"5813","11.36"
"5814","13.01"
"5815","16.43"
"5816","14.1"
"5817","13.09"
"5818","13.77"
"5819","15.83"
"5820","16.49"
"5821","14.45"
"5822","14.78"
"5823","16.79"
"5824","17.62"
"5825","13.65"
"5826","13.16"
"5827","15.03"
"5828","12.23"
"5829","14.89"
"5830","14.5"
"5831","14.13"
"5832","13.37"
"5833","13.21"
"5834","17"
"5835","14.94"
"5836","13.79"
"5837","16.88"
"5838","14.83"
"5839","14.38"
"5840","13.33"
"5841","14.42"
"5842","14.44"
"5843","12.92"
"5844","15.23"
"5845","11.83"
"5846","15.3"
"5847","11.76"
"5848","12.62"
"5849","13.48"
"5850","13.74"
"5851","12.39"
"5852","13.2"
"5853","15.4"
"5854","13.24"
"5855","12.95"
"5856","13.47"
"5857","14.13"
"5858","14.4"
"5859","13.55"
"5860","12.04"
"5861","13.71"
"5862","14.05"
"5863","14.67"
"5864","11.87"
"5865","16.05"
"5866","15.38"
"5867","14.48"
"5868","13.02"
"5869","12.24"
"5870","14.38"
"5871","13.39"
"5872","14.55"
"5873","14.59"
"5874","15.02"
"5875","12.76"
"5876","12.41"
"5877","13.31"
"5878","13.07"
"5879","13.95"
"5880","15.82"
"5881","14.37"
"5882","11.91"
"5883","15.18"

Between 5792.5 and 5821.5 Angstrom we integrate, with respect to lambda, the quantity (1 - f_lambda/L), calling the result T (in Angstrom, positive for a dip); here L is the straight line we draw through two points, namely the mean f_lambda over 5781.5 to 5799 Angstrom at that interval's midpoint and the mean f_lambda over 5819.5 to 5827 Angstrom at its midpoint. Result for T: 1.4 Angstrom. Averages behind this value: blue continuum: 13.4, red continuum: 15.3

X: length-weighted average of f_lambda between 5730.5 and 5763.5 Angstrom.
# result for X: 14.7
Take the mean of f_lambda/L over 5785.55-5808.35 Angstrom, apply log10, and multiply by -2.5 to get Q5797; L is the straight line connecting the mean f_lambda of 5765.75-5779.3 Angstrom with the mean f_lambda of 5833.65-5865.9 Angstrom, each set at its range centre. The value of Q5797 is 0.07 mag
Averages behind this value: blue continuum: 14.9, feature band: 13.7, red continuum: 13.9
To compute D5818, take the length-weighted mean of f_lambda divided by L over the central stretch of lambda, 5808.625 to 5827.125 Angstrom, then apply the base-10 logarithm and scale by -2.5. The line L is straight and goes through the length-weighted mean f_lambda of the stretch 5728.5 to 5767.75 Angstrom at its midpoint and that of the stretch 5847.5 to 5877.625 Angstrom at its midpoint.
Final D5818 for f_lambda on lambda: 0.00 mag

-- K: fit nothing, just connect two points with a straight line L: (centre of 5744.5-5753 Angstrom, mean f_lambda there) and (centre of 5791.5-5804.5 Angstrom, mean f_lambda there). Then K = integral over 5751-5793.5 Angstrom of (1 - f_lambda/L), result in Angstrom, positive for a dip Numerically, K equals -0.4 Angstrom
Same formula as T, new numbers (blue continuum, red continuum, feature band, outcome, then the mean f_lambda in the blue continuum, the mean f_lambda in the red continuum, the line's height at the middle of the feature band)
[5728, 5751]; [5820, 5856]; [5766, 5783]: 0.2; 15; 14.2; 14.7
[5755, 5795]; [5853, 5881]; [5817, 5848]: -0.9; 14.3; 13.8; 14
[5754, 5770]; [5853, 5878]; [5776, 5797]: 1.2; 14.8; 13.8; 14.6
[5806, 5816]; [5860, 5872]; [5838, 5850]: -0.1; 13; 13.9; 13.5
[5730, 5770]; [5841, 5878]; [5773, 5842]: 0.9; 14.9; 13.7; 14.2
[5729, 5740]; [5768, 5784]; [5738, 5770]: -0.4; 15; 14.3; 14.7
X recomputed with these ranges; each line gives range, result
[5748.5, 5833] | 14.1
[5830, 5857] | 13.9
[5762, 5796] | 14.3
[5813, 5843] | 14.6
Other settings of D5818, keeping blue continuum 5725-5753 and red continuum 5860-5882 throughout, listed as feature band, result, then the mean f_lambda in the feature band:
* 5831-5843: -0.030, 14.5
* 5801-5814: 0.075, 13.4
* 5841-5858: 0.037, 13.6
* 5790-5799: 0.089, 13.3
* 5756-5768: -0.033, 15.1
